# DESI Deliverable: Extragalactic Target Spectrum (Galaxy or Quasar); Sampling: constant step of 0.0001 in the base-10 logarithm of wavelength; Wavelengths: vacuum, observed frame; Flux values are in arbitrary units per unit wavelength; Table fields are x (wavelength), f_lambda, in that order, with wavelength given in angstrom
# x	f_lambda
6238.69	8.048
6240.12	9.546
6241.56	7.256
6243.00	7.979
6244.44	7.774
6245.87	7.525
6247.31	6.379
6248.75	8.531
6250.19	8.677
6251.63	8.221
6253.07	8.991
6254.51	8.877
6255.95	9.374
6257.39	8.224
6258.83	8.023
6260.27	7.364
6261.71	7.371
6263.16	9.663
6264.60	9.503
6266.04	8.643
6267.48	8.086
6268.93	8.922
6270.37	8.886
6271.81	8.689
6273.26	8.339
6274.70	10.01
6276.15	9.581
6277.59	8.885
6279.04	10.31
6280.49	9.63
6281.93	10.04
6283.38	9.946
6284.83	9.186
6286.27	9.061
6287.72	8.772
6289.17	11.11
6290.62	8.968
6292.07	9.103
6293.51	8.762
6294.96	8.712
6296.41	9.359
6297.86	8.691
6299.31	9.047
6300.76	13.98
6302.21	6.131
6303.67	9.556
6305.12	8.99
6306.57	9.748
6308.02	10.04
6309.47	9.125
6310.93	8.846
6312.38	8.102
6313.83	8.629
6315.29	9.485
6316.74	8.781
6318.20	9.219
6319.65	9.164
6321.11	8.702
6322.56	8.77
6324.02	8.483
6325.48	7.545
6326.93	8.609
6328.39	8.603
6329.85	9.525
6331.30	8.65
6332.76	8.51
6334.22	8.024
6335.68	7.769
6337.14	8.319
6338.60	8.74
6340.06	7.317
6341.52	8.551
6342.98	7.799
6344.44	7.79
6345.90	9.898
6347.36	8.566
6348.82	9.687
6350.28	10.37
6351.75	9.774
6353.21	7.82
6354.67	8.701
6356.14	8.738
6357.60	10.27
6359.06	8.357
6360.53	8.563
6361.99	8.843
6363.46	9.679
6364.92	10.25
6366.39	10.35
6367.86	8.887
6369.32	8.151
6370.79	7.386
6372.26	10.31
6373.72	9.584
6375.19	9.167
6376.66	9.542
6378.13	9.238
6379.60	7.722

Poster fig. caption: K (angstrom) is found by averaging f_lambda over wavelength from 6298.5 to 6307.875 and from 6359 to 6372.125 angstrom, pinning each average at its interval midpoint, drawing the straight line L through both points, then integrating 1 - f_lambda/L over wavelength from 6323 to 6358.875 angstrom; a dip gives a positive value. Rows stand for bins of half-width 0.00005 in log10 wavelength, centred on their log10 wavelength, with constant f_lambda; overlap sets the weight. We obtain 2.3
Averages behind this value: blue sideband 9.6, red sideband 9.03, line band 8.67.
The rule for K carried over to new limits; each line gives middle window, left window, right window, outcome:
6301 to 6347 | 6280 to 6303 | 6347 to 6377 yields 3.09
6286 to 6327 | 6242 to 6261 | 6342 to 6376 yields -2.27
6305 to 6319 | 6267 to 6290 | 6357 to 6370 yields 0.32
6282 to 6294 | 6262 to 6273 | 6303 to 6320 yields -0.59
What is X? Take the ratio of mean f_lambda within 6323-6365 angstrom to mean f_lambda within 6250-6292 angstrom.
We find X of 1.0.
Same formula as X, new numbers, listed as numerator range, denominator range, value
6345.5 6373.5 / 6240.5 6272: 1.10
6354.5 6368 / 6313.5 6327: 1.06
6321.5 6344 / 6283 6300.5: 0.89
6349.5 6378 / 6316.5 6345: 1.09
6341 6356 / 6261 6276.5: 1.00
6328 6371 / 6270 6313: 0.95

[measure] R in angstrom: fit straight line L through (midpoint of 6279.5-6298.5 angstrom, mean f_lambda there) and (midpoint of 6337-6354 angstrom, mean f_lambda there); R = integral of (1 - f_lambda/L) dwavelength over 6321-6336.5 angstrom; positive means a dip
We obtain 0.79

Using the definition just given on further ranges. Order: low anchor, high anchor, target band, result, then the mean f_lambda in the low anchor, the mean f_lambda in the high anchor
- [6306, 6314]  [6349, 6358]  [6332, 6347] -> 1.52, 9.11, 9.26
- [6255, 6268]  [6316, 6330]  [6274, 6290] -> -2.09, 8.49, 8.71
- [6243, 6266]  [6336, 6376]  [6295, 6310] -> -1.45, 8.3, 8.95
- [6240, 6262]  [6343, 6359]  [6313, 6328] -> 0.08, 8.11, 9.07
